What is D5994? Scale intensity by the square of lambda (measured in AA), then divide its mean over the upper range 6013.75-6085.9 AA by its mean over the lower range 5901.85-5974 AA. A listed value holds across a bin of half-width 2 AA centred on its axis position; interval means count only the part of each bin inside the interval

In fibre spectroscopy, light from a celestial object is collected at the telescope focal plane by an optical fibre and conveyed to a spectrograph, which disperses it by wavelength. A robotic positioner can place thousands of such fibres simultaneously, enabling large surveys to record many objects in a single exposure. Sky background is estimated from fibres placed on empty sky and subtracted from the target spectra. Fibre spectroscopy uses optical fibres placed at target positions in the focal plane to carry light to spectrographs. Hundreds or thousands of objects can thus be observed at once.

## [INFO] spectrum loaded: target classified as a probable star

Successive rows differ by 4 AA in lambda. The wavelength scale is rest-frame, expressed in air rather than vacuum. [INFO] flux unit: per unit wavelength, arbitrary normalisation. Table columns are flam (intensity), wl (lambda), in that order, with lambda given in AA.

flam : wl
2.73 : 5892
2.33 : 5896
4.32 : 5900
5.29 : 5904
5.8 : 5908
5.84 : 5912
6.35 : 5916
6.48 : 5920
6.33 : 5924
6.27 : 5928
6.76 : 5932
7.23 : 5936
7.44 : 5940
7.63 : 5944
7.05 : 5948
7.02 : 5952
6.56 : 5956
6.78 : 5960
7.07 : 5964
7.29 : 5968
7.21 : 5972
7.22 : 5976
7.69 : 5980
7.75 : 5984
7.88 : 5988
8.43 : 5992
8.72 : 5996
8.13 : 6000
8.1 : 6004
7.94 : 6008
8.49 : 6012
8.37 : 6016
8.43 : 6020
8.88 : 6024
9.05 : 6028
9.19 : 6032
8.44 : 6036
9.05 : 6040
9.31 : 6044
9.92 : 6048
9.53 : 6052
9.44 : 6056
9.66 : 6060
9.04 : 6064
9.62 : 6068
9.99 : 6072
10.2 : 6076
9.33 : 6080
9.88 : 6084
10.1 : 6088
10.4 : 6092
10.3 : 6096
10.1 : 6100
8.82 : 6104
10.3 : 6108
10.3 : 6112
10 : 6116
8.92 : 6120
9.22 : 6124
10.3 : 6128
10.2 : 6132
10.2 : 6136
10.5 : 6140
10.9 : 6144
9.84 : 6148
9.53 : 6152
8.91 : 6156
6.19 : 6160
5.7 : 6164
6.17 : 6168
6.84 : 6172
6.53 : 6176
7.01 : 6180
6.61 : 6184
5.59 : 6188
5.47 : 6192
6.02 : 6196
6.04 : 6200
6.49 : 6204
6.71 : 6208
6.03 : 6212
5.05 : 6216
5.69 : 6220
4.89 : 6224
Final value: 1.4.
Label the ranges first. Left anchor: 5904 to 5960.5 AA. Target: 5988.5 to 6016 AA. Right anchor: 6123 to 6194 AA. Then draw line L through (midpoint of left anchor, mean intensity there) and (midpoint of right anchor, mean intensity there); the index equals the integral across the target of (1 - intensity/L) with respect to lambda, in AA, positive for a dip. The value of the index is -4.7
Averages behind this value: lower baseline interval 6.63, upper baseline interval 8.08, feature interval 8.28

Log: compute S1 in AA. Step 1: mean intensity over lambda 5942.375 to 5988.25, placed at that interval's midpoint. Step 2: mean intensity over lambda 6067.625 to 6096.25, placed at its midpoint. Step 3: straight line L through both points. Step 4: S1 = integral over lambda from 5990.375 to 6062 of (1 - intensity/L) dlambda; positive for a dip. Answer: -1.44 AA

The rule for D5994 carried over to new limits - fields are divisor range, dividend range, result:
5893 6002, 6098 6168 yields 1.47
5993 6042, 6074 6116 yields 1.19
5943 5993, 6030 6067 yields 1.30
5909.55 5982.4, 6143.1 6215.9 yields 1.08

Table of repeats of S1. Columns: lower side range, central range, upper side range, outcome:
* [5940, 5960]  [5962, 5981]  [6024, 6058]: 0.8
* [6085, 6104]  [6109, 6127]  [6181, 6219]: -1.0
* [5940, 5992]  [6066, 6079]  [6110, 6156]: -1.3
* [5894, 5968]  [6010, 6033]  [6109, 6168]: -3.5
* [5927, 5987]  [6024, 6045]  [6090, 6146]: -1.1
